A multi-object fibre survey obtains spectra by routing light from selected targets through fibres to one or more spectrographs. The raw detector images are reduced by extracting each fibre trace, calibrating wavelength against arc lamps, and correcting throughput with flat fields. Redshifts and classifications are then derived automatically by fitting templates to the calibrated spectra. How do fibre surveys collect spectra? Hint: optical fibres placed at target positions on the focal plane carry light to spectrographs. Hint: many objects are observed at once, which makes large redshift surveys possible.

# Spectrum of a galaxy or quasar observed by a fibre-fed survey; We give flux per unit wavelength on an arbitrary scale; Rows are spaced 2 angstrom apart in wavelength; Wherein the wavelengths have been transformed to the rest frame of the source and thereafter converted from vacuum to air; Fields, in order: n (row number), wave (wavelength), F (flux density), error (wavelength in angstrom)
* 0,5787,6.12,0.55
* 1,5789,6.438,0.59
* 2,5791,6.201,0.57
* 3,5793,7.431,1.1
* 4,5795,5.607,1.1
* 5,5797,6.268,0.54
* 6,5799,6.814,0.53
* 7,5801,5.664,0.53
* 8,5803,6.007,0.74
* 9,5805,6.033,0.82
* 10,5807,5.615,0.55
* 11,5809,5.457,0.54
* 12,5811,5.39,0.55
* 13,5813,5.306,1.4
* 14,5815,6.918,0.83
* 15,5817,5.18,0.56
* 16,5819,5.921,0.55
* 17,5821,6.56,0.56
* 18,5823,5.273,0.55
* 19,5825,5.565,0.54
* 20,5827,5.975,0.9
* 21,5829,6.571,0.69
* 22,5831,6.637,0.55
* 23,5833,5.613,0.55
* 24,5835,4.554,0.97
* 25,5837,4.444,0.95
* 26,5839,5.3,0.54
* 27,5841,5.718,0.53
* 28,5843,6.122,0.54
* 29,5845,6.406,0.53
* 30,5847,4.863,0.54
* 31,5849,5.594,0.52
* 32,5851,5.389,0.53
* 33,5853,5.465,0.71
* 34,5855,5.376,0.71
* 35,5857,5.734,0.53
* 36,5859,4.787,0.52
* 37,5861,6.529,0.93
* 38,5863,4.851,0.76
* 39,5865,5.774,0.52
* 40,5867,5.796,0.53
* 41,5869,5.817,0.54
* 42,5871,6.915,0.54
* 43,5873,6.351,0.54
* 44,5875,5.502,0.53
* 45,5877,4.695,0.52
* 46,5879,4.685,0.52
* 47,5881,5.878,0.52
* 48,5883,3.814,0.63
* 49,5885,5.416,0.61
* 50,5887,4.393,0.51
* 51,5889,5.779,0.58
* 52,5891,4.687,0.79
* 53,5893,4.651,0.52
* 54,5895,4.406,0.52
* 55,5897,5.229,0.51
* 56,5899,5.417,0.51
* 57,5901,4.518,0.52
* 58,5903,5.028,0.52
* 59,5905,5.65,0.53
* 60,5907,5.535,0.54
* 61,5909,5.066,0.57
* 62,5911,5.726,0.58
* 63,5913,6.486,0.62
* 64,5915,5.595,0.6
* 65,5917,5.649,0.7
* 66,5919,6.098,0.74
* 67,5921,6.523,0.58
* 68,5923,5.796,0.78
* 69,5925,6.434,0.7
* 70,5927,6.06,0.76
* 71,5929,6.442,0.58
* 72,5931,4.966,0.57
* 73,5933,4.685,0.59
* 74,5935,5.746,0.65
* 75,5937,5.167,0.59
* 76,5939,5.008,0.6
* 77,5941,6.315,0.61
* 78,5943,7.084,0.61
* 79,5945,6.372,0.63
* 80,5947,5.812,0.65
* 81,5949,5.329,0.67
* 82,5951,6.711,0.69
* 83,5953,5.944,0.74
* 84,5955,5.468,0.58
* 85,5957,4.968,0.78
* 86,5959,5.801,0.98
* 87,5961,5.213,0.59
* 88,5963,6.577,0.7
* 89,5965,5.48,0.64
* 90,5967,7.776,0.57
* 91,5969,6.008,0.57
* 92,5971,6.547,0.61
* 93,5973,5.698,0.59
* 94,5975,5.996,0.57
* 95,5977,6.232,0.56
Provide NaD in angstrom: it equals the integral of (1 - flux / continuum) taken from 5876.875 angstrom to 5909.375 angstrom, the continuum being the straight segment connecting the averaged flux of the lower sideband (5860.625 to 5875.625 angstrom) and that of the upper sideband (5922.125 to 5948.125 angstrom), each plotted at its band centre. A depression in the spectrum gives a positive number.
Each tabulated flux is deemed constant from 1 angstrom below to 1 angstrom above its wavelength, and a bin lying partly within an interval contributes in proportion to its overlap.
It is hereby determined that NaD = 4.9 angstrom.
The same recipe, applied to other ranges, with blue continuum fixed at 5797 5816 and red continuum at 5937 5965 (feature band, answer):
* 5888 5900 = 1.74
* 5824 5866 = 2.31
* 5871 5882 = 0.62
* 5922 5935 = 0.29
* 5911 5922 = -0.32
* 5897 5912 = 1.54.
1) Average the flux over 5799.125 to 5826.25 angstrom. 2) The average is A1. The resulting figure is 5.8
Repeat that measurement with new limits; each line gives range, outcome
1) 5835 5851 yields 5.43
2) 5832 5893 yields 5.4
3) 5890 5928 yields 5.5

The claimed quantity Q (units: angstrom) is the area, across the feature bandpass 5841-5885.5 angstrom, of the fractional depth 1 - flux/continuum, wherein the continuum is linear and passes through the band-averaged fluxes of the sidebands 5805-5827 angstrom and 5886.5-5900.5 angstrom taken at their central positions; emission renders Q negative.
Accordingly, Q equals -2.4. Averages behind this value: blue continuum 5.74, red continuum 4.94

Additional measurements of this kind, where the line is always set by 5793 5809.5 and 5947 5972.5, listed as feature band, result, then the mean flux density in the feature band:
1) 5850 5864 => 1.32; 5.45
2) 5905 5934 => 0.99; 5.79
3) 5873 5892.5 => 3.12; 5.04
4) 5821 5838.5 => 1.16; 5.63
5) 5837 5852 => 1.18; 5.55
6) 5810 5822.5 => 0.37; 5.85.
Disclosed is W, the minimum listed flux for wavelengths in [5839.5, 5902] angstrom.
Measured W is 3.814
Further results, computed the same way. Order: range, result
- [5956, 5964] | 4.968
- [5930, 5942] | 4.685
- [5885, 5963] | 4.393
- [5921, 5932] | 4.966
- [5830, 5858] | 4.444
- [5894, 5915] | 4.406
